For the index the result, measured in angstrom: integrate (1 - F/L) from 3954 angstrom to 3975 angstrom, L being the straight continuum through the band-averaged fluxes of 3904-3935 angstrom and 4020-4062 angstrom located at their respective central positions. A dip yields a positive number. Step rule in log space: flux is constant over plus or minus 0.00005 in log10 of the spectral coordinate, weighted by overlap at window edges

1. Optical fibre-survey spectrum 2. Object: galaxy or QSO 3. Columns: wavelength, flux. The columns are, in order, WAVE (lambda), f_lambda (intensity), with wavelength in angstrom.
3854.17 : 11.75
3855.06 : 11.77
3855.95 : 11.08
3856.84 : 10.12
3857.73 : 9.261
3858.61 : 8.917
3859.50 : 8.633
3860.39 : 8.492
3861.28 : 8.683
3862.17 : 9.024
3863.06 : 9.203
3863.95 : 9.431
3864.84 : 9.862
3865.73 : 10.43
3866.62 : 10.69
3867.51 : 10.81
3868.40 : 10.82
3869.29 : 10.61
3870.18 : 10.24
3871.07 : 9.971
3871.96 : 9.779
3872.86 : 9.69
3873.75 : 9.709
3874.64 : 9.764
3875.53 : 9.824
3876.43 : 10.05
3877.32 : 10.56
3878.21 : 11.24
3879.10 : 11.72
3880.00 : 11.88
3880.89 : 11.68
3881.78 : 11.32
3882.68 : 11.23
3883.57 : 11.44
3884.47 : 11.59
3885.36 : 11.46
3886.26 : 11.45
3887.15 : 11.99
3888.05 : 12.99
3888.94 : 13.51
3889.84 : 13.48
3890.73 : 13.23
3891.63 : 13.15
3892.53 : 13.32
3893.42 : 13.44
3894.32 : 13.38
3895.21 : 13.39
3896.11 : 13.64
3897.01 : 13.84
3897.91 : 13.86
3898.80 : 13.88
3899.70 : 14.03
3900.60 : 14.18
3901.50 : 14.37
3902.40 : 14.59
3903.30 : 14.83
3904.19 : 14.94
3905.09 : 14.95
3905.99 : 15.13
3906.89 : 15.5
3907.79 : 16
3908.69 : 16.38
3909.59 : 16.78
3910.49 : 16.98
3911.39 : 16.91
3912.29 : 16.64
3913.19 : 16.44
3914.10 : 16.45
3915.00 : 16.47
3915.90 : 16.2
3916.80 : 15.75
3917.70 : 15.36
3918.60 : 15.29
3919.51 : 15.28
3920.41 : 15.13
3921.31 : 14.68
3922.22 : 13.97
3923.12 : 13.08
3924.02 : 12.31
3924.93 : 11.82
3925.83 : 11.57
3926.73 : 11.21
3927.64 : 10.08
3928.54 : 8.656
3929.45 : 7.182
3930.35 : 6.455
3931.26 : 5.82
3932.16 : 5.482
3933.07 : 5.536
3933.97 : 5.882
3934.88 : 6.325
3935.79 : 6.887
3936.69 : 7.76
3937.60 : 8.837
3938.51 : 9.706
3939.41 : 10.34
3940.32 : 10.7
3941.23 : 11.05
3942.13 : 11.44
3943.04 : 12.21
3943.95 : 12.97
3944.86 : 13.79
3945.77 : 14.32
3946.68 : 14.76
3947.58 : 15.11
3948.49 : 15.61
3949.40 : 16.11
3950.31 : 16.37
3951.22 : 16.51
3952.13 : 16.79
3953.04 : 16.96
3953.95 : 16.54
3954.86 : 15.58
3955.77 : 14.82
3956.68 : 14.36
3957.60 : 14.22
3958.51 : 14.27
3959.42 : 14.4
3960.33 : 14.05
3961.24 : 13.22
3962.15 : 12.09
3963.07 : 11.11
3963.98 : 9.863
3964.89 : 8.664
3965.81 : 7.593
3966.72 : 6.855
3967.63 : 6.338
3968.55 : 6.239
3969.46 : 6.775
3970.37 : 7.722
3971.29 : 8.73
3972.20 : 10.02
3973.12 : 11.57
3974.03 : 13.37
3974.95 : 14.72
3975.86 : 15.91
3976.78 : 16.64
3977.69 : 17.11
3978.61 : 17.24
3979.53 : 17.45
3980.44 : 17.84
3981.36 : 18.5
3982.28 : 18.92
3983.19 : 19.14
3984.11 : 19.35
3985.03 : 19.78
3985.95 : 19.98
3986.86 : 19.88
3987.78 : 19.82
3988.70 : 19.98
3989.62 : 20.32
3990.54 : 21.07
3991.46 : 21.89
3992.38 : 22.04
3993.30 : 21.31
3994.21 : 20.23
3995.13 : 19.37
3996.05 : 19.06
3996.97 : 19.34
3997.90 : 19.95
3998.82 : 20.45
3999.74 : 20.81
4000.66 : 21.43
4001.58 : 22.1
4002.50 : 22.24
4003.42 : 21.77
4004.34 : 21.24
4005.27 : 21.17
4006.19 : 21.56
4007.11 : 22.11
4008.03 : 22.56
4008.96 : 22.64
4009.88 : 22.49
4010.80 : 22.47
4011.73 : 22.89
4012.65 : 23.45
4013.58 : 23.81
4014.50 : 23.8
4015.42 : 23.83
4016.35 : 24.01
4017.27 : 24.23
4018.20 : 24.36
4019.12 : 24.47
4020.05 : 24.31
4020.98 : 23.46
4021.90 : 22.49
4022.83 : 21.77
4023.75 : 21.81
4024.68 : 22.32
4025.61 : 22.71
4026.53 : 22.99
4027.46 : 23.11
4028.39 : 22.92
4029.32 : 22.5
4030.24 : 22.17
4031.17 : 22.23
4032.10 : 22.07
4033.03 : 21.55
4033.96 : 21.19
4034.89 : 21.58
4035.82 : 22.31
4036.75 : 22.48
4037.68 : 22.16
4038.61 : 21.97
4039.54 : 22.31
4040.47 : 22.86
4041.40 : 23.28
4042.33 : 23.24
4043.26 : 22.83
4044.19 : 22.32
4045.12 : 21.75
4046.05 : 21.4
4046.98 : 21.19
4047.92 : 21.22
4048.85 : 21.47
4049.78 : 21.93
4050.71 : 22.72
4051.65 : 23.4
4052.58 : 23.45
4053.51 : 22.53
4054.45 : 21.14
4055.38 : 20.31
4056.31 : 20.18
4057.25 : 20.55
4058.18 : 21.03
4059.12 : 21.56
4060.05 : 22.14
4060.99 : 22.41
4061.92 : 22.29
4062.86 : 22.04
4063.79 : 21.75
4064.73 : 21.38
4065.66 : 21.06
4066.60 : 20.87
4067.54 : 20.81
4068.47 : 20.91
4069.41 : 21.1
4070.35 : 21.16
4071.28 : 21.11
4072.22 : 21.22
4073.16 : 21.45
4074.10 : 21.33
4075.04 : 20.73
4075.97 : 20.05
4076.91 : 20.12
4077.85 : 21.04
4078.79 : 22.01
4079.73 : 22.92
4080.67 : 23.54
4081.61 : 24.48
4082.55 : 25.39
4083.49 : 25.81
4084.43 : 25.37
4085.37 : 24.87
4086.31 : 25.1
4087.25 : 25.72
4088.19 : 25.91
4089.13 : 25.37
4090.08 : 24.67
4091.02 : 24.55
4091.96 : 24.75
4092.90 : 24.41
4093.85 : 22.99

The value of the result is 6.6 angstrom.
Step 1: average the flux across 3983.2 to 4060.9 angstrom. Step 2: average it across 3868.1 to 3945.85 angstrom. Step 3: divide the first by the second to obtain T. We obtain 1.8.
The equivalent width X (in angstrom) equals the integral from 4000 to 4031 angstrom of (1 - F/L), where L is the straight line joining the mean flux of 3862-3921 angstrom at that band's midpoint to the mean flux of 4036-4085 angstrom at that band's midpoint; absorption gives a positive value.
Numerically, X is -5.0 angstrom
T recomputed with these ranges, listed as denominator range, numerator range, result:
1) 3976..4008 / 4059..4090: 1.13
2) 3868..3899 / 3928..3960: 1.00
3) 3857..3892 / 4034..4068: 2.04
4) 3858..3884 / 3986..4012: 2.07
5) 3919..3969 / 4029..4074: 1.88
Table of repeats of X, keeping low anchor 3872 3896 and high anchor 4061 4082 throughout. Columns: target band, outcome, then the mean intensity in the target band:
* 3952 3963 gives 0.7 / 14.6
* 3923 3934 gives 4.1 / 8.84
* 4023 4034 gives -1.7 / 22.3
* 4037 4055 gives -1.8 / 22.3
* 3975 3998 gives -2.8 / 19.2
